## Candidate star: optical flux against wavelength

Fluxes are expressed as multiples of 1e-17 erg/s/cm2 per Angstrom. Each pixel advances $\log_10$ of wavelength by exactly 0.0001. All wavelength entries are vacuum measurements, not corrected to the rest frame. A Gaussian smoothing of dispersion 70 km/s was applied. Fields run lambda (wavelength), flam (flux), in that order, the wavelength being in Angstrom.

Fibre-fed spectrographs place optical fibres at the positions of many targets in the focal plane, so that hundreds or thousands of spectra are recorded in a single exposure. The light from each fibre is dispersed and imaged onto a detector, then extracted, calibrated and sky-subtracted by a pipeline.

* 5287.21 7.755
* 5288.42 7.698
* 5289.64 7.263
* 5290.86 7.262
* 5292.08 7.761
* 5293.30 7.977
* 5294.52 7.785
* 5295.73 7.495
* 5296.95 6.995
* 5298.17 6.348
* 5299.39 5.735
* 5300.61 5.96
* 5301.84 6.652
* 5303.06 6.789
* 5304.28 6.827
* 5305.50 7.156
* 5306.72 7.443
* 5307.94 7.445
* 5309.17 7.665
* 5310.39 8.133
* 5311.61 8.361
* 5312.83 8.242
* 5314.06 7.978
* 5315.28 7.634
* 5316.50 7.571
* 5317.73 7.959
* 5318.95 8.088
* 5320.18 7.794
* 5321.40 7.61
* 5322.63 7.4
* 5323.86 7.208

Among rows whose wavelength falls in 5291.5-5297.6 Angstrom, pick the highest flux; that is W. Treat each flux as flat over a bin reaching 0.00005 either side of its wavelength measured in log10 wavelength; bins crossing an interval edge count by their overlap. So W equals 7.977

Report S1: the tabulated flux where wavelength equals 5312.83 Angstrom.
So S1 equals 8.242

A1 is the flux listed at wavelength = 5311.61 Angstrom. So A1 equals 8.361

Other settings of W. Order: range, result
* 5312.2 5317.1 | 8.242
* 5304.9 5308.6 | 7.445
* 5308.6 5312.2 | 8.361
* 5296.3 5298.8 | 6.995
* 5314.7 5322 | 8.088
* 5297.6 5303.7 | 6.789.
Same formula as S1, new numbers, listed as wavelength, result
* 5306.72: 7.443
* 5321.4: 7.61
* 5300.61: 5.96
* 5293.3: 7.977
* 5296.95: 6.995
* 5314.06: 7.978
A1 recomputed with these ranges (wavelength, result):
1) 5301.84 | 6.652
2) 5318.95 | 8.088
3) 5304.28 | 6.827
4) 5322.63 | 7.4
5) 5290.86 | 7.262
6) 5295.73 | 7.495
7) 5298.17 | 6.348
